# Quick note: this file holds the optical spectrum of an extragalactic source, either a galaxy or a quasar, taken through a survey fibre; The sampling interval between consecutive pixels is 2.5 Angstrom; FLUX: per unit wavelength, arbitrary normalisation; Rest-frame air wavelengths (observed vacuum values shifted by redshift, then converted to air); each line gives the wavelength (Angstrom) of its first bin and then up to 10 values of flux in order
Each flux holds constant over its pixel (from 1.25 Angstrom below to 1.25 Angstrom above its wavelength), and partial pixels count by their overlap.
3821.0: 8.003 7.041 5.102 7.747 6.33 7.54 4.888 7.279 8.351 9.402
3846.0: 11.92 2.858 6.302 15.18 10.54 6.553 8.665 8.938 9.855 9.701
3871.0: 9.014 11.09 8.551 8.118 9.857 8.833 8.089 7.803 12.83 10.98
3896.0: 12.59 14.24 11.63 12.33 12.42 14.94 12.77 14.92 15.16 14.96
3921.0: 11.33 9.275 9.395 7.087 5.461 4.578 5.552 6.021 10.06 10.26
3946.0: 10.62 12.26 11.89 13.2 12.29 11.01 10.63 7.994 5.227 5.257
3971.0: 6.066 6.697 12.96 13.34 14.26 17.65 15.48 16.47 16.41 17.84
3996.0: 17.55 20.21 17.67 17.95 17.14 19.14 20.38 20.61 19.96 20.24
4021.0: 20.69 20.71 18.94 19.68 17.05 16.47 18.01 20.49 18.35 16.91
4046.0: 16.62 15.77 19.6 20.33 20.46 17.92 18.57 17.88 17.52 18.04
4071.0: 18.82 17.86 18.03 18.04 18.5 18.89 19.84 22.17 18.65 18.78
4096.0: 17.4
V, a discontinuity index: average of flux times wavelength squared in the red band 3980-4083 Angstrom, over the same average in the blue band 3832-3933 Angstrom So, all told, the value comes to 1.97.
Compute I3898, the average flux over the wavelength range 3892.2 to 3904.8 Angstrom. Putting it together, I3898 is 12.4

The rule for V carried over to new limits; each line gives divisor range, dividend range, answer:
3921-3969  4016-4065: 2.19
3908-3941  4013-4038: 2.03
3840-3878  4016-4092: 2.27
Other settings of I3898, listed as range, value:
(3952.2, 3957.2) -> 12.7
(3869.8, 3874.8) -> 10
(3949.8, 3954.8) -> 12.5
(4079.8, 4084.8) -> 18.7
